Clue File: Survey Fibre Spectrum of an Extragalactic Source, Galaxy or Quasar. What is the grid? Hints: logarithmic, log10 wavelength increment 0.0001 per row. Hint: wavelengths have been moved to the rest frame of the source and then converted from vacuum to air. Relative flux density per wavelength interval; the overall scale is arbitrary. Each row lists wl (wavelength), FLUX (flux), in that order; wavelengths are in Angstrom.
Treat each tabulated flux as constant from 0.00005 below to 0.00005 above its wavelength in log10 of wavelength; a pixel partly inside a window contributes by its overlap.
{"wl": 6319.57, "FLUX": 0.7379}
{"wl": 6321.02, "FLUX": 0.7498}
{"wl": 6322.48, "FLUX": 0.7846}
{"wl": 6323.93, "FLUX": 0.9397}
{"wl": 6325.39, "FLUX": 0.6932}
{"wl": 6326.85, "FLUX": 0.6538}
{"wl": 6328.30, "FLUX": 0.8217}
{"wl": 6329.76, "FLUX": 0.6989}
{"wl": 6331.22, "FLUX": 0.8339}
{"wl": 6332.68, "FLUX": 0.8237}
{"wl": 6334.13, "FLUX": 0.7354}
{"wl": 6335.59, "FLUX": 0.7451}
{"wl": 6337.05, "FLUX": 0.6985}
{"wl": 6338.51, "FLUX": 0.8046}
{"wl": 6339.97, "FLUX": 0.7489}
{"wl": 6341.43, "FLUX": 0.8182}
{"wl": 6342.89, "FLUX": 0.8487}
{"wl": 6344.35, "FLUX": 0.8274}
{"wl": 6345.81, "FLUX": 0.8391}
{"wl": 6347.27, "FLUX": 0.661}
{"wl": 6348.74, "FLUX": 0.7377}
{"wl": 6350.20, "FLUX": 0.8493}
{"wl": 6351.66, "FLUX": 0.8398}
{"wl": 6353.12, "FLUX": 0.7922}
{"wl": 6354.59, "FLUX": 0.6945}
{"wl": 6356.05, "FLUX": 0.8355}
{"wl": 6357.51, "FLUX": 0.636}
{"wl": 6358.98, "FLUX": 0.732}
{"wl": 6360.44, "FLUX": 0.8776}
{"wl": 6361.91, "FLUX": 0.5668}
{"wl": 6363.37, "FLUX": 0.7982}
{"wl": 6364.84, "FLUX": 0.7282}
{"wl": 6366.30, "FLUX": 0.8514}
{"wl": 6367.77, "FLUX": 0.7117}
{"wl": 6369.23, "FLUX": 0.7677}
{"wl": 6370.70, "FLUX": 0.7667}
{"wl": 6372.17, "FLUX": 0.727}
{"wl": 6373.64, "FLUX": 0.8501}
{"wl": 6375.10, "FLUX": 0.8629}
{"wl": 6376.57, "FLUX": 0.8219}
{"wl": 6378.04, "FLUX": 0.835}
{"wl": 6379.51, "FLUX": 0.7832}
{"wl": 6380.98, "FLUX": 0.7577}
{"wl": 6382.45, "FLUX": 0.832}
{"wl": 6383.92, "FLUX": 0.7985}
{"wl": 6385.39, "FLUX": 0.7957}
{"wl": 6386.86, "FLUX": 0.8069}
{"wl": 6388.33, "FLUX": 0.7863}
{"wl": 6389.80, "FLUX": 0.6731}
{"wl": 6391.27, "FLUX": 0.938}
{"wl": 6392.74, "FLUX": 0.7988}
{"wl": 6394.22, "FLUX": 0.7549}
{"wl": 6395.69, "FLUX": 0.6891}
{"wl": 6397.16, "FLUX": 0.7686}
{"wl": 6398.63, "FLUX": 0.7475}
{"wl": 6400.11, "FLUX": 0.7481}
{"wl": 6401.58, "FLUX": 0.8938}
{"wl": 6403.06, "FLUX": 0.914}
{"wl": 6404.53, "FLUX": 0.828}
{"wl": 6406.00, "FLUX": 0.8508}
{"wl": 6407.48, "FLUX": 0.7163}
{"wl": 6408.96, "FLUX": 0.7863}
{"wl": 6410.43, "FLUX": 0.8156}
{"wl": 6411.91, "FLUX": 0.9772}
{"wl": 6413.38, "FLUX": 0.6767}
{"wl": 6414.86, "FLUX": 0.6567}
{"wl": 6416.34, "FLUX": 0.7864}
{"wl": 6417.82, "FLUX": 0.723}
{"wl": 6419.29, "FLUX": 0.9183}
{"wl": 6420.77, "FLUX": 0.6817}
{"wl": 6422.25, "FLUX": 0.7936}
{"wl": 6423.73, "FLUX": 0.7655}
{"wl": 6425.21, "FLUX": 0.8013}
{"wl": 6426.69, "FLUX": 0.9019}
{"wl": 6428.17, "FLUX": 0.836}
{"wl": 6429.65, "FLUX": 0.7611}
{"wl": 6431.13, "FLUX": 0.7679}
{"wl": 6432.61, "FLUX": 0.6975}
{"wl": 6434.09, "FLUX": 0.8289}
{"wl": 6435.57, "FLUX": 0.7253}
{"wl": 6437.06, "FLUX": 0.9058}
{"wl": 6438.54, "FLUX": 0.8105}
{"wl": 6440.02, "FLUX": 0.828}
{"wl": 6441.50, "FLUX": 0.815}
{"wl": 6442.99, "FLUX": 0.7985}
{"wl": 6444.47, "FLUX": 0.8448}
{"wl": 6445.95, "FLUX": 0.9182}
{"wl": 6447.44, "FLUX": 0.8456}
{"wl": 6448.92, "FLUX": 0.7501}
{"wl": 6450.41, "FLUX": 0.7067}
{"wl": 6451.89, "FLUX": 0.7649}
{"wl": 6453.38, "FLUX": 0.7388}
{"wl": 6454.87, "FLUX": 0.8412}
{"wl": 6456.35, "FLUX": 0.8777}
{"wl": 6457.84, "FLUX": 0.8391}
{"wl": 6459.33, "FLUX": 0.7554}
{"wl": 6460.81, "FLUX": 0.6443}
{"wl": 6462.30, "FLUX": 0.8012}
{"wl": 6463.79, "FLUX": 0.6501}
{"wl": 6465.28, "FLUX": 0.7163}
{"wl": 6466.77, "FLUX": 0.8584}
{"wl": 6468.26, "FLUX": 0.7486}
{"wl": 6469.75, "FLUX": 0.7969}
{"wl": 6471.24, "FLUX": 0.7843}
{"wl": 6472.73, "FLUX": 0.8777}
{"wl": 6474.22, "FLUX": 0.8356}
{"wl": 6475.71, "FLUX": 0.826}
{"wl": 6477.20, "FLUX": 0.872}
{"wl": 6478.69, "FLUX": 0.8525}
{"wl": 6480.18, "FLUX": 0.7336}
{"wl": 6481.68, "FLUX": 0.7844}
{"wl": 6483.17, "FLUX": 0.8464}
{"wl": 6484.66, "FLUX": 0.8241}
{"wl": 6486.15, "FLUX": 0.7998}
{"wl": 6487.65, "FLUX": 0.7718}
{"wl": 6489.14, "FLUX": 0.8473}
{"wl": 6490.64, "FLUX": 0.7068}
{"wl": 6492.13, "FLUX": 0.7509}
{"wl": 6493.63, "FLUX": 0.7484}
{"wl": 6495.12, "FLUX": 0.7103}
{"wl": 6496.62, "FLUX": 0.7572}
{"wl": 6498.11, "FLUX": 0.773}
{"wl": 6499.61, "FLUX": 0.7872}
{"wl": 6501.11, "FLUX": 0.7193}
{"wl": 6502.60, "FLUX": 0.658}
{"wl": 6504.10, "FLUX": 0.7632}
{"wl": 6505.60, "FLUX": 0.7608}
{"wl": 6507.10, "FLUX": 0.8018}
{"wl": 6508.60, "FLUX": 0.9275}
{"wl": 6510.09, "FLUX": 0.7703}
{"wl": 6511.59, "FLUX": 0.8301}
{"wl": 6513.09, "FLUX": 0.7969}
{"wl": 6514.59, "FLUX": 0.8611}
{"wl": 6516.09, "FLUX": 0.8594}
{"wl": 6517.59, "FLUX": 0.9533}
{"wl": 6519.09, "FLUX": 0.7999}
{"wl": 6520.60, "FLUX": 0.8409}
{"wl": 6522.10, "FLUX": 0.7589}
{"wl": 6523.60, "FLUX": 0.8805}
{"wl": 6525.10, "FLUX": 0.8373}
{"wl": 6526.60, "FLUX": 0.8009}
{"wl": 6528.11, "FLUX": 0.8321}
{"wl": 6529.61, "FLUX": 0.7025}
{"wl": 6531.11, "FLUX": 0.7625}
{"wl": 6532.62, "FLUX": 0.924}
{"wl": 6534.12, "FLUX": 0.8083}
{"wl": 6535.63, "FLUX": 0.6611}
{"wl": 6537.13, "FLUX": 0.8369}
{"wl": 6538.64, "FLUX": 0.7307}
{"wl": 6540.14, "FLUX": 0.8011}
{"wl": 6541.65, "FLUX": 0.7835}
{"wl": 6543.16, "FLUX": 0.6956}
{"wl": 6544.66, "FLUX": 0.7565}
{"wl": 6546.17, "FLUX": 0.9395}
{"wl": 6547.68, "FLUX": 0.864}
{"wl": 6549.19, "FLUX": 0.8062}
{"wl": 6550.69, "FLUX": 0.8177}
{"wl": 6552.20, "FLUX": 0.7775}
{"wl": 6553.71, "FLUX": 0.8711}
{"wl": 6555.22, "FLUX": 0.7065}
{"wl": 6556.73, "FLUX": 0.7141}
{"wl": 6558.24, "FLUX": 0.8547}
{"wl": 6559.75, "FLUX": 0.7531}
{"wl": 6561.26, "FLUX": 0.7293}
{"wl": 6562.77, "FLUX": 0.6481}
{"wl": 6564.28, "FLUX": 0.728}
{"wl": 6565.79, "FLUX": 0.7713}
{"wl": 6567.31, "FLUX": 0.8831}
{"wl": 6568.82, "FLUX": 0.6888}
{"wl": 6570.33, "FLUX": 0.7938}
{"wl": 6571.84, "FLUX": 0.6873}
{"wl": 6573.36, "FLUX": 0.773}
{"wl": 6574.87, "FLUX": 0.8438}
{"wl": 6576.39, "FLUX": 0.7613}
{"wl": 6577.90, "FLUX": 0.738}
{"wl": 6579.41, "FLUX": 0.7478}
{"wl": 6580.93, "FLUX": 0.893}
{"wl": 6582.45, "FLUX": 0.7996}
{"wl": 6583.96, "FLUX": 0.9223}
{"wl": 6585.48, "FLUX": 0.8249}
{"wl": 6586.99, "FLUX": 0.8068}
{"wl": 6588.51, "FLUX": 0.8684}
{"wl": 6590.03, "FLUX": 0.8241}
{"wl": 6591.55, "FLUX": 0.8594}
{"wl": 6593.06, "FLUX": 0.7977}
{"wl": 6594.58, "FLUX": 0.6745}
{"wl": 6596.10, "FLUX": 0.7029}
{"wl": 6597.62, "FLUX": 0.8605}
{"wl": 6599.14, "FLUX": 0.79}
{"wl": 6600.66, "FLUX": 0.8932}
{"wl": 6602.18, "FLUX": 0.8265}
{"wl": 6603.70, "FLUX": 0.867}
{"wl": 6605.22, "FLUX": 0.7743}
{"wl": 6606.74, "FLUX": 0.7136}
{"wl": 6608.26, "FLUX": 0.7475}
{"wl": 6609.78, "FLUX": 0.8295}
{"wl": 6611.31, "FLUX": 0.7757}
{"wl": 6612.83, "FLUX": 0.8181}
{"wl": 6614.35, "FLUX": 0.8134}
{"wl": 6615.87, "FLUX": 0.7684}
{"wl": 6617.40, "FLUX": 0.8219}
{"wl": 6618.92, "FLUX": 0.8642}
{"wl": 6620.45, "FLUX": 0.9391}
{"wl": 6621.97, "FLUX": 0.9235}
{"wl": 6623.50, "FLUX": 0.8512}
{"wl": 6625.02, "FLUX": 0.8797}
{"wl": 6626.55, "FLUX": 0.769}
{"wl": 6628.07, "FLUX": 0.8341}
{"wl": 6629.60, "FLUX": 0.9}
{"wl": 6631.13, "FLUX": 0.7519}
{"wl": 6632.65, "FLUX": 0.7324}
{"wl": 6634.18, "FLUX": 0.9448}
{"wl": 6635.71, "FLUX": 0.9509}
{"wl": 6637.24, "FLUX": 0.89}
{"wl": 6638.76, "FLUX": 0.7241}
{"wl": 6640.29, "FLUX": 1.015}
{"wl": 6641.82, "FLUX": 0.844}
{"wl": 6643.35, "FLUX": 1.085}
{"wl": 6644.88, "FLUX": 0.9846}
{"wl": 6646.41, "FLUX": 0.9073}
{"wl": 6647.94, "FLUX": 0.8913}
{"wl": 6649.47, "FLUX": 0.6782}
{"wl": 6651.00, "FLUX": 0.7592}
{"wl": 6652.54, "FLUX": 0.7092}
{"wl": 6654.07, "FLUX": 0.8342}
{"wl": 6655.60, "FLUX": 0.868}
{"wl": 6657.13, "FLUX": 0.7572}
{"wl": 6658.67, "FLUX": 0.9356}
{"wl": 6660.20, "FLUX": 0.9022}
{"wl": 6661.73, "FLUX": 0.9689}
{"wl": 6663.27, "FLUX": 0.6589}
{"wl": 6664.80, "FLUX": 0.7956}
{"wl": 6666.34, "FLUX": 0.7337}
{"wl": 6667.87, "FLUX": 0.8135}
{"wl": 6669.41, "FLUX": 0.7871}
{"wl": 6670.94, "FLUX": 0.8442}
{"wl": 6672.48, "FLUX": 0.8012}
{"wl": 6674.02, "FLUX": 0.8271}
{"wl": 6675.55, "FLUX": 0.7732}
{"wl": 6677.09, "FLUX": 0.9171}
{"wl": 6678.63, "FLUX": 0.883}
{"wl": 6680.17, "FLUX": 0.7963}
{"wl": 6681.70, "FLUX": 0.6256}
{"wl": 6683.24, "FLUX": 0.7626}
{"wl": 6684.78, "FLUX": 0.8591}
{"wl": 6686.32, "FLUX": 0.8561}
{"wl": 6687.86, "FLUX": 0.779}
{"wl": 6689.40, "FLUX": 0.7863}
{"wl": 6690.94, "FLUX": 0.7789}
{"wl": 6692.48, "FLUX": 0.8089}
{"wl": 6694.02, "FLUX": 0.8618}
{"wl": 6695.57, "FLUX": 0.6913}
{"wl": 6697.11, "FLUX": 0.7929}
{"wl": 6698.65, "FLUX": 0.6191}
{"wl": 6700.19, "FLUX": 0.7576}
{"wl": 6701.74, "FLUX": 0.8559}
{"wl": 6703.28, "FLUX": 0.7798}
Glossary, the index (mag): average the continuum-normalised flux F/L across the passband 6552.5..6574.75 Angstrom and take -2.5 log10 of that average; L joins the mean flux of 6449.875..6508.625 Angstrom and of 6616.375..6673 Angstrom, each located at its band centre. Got 0.07 mag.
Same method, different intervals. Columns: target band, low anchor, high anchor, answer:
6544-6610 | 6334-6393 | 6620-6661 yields 0.07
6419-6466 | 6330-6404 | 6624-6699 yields 0.00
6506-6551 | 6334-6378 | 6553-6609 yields -0.04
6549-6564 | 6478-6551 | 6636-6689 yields 0.06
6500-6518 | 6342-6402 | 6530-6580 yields -0.04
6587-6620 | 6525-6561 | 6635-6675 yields 0.02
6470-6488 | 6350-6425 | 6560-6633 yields -0.03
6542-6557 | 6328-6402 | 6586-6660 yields 0.03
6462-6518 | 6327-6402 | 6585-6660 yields 0.02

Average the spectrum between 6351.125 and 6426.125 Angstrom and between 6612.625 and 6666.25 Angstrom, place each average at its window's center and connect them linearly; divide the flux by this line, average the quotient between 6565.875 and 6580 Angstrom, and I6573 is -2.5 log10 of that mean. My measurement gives 0.09 mag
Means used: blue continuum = 0.784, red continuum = 0.849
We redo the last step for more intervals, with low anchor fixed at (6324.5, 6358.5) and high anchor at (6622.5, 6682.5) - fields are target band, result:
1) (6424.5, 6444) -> -0.03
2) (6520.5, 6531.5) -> 0.01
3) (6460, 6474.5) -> 0.04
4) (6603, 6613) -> 0.05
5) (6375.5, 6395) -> -0.03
